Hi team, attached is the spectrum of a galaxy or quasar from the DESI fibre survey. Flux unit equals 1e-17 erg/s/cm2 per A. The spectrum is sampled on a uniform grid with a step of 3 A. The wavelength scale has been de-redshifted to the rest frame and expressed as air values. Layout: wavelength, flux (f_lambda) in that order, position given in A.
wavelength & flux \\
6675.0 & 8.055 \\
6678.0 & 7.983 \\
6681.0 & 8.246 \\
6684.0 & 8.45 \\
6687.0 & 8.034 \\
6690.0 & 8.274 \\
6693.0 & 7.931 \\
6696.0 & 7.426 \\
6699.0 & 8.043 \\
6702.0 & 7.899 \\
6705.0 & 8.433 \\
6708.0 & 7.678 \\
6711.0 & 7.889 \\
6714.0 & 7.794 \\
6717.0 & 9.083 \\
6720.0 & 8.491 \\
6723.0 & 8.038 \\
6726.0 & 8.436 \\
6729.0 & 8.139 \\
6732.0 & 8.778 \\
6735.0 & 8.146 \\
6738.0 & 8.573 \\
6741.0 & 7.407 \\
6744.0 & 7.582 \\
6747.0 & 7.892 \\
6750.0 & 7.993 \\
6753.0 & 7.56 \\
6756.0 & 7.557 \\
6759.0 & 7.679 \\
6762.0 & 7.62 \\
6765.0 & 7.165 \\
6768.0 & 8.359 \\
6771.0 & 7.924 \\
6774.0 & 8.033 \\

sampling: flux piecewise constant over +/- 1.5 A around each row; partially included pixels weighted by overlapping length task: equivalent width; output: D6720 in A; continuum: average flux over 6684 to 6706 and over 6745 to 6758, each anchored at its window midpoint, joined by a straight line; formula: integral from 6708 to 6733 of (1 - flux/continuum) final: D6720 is -1.22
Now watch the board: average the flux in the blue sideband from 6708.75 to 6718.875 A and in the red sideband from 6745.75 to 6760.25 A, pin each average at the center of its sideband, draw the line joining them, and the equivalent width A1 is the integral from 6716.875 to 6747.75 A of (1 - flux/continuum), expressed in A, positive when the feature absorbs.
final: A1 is -0.8 A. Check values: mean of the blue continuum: 8.22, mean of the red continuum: 7.73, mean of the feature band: 8.2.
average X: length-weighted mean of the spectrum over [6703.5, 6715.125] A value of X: 7.95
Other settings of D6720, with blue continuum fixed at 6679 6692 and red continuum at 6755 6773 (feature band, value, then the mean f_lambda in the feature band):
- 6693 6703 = 0.42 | 7.81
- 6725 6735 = -0.58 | 8.41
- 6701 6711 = 0.13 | 7.99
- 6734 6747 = -0.06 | 7.91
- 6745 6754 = 0.01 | 7.82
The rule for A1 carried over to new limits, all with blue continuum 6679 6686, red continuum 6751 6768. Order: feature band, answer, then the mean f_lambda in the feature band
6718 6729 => -0.6 A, 8.33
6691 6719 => 0.2 A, 8.03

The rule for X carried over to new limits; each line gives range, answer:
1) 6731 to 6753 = 8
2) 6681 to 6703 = 8.03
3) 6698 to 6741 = 8.22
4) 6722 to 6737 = 8.33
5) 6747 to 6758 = 7.73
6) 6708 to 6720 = 8.21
